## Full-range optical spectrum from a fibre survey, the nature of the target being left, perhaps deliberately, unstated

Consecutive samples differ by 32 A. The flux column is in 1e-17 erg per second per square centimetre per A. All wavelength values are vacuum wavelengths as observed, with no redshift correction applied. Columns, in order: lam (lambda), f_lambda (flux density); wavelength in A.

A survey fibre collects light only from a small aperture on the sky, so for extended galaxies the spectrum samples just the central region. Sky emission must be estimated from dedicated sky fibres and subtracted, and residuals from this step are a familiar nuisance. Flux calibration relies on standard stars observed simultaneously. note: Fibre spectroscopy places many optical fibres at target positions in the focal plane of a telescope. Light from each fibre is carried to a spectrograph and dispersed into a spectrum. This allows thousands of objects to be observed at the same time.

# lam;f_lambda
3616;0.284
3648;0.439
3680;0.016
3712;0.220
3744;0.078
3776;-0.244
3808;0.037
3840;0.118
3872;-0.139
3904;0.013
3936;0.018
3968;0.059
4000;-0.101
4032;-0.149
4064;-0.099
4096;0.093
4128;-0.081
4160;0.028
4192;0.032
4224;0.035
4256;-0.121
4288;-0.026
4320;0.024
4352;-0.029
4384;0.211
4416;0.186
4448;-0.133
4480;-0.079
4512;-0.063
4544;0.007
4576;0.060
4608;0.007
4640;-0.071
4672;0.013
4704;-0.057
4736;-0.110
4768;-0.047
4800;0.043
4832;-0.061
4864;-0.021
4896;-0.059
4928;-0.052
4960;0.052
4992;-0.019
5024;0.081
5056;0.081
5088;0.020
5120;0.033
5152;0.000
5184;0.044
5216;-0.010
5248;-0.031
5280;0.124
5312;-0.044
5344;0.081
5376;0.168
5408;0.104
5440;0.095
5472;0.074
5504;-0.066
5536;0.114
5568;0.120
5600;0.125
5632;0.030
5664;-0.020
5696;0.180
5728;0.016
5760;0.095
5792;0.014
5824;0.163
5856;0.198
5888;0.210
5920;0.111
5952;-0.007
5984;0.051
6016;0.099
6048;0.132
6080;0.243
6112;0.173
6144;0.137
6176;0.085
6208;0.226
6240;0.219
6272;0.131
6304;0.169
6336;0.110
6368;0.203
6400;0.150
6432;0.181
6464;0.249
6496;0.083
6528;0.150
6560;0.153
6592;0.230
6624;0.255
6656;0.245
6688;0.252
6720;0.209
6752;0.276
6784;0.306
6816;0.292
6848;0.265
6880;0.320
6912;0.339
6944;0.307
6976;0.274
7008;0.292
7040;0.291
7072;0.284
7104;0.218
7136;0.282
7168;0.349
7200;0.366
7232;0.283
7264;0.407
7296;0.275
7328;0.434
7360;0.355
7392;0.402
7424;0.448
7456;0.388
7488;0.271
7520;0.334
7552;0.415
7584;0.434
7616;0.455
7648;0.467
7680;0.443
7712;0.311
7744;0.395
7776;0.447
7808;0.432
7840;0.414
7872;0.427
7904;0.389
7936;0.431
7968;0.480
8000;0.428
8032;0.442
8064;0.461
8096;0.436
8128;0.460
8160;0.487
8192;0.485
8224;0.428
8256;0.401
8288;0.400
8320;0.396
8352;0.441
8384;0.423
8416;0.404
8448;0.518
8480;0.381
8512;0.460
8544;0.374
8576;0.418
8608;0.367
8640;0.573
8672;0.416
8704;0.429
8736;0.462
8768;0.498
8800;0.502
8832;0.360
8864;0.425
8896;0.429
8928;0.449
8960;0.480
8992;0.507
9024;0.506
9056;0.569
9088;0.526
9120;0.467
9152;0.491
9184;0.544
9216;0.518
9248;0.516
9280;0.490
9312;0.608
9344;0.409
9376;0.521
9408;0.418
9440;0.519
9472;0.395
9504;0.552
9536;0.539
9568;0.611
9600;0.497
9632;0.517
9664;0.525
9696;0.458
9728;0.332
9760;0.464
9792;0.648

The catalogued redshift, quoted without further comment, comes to 0.650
